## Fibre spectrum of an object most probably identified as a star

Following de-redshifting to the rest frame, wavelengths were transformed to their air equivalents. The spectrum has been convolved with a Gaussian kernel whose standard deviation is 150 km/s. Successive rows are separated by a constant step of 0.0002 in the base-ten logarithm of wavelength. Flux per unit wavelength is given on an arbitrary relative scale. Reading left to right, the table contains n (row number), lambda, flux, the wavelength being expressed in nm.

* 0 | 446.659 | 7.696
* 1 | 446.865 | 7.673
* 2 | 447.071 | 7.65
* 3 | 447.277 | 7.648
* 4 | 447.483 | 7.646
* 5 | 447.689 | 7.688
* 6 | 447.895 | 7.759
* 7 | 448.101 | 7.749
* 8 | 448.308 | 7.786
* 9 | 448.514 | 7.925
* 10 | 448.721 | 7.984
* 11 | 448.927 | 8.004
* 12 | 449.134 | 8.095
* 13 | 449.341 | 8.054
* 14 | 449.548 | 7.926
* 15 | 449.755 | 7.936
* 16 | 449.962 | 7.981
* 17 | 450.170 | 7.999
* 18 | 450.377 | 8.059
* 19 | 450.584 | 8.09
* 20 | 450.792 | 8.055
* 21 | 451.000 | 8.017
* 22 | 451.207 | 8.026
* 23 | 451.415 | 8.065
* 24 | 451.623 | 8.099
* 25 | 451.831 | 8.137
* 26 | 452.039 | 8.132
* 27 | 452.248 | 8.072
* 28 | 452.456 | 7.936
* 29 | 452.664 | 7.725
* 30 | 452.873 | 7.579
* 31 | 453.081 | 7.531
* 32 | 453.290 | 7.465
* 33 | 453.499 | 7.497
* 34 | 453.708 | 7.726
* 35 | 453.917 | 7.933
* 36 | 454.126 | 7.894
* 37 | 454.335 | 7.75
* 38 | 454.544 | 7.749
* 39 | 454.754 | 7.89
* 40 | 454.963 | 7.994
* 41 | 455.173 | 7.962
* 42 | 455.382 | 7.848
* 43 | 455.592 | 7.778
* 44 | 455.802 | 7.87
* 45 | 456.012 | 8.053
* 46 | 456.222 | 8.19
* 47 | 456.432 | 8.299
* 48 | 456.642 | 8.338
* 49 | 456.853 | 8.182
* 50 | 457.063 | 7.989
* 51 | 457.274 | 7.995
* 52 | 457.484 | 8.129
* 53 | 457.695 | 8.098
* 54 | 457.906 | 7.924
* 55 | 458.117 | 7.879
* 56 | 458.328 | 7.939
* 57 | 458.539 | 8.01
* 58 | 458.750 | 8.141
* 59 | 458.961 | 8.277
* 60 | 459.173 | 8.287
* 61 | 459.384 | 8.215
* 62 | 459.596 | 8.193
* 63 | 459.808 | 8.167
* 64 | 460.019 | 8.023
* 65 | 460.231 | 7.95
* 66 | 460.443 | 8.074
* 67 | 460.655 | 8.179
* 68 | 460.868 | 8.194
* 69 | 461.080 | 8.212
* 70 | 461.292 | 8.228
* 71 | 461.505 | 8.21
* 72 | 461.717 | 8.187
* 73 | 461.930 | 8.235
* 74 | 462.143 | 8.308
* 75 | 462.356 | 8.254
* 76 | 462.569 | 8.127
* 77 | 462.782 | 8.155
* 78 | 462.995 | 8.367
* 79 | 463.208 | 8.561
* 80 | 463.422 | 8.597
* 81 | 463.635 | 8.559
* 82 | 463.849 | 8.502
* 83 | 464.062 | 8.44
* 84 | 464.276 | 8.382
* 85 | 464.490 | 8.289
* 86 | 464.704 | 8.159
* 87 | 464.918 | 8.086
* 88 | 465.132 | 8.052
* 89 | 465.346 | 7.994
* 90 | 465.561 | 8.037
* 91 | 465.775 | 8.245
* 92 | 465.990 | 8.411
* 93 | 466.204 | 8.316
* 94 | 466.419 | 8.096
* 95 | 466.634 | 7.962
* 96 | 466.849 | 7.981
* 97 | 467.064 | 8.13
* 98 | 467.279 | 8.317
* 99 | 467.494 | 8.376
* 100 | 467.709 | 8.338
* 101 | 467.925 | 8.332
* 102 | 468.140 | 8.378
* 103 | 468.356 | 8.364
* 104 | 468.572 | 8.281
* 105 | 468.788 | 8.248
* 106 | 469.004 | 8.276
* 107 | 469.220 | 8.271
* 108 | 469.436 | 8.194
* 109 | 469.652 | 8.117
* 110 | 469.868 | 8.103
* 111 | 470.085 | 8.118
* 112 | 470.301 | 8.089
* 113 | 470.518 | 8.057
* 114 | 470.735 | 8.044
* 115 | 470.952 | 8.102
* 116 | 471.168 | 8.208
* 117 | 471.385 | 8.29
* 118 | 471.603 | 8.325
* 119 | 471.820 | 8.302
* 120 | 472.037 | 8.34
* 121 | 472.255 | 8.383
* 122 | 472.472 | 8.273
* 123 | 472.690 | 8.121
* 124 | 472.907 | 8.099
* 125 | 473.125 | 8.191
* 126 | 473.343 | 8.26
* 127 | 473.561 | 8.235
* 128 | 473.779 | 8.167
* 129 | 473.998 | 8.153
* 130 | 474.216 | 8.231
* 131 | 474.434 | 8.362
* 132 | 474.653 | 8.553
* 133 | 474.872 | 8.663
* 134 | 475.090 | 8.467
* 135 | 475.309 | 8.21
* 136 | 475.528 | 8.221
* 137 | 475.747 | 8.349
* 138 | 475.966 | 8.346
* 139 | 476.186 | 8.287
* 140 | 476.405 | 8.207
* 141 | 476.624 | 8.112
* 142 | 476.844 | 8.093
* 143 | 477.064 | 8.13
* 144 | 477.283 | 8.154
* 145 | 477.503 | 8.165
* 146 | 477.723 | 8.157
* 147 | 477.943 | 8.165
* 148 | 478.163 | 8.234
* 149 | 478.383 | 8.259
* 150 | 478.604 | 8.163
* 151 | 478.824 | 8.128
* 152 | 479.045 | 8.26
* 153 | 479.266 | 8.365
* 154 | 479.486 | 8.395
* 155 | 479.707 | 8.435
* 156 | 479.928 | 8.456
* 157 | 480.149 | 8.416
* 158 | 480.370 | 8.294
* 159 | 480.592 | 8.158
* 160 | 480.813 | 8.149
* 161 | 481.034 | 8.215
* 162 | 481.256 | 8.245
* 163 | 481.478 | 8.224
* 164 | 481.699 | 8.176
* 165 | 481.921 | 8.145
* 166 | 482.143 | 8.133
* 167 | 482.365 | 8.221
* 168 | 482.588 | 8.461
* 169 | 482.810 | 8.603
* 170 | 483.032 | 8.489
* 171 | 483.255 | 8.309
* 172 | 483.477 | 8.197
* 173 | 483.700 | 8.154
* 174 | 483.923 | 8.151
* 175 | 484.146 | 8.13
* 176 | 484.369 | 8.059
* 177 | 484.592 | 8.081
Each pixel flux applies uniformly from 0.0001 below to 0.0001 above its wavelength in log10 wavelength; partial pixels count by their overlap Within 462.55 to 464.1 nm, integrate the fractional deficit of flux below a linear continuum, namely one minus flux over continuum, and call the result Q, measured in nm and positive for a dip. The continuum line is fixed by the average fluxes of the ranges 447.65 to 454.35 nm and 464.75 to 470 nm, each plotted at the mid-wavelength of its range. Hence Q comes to -0.06 nm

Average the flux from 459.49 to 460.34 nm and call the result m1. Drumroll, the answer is 8.09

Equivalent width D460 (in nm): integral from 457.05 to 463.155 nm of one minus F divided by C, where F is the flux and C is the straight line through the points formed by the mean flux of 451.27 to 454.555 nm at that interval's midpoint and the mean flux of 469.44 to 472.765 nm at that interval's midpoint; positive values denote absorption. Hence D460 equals -0.13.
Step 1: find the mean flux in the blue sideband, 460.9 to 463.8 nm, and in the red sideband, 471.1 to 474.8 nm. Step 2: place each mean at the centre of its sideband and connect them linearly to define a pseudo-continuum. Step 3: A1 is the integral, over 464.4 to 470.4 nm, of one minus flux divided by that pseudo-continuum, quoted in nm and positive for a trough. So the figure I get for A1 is 0.065 nm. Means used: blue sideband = 8.31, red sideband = 8.27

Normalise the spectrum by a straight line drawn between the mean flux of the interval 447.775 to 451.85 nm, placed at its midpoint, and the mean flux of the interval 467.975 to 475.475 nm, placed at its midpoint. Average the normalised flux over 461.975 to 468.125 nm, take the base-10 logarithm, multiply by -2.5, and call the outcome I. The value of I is -0.013 mag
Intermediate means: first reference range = 7.98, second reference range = 8.25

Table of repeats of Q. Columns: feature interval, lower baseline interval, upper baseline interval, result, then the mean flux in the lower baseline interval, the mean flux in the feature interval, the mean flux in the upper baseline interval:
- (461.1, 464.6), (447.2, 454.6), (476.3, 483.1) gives -0.130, 7.88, 8.33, 8.25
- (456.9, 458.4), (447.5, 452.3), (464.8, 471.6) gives 0.012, 7.98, 8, 8.19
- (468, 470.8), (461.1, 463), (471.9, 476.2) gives 0.023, 8.22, 8.2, 8.3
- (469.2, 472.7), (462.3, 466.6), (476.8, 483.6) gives 0.031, 8.28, 8.2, 8.26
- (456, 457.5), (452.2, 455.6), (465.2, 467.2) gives -0.056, 7.78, 8.16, 8.13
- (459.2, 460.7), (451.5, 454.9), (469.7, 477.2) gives -0.030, 7.82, 8.12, 8.24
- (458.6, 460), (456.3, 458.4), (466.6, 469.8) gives -0.015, 8.08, 8.2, 8.24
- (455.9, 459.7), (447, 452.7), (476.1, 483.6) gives -0.044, 7.94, 8.12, 8.25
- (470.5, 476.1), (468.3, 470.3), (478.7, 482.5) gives -0.030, 8.21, 8.27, 8.26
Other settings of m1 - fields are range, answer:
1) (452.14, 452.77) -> 7.9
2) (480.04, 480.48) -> 8.36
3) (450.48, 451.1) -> 8.05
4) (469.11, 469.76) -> 8.2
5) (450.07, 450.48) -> 8.04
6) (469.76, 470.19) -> 8.1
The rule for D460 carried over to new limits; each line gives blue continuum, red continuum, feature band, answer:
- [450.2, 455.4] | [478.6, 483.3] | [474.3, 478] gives -0.02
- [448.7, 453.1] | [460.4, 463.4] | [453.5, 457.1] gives 0.06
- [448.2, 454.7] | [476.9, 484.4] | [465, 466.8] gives -0.01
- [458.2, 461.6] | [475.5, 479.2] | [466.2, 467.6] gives 0.00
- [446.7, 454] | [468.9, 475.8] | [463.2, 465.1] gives -0.06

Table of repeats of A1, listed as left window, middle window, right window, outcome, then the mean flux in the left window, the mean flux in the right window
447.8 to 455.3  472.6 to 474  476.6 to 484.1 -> 0.00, 7.91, 8.25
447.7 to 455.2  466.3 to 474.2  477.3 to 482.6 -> -0.08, 7.9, 8.24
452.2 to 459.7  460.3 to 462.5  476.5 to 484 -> -0.05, 7.95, 8.25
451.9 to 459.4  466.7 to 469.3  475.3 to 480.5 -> -0.05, 7.95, 8.25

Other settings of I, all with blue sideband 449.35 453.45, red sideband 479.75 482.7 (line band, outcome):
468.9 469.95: -0.01 mag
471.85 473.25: -0.01 mag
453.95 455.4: 0.01 mag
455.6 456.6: -0.01 mag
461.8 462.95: -0.02 mag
